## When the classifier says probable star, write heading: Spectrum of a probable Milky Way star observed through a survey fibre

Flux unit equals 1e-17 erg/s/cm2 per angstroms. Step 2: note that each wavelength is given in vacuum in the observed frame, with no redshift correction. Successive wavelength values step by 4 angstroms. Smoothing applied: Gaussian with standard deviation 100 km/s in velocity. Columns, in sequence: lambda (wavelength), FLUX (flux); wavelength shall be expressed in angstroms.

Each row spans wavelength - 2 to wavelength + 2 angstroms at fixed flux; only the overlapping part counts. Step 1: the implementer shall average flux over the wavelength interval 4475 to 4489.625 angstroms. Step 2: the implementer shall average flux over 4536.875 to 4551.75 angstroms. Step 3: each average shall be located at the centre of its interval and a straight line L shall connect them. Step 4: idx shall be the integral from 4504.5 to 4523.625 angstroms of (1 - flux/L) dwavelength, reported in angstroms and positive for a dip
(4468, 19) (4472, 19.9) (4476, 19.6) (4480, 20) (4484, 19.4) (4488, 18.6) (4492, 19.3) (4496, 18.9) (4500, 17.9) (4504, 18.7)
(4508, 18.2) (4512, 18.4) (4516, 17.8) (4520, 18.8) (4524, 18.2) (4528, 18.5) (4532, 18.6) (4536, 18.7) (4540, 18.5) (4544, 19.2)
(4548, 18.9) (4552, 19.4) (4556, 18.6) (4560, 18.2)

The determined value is 0.8 angstroms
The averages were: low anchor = 19.4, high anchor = 18.9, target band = 18.3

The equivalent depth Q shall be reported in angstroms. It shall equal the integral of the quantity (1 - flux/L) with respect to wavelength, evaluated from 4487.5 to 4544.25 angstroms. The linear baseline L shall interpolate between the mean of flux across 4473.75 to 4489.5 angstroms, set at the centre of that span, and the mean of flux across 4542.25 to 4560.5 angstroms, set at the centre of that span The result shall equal 1.9 angstroms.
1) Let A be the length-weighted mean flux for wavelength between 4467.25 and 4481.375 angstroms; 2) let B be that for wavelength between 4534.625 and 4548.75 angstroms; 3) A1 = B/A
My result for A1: 0.96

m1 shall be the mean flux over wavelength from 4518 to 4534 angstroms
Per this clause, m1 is 18.5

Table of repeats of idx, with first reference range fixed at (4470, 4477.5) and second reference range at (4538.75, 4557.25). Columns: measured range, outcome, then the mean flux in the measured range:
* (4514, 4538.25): 1.0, 18.4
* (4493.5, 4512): 0.9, 18.4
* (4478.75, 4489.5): 0.2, 19.3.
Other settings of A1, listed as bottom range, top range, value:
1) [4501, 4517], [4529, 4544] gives 1.02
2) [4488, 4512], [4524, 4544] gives 1.00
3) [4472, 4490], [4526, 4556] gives 0.97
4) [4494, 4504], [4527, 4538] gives 1.01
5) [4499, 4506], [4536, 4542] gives 1.01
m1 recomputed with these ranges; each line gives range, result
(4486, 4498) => 18.9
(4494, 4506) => 18.5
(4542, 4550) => 19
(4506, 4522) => 18.3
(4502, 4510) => 18.4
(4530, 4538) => 18.6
